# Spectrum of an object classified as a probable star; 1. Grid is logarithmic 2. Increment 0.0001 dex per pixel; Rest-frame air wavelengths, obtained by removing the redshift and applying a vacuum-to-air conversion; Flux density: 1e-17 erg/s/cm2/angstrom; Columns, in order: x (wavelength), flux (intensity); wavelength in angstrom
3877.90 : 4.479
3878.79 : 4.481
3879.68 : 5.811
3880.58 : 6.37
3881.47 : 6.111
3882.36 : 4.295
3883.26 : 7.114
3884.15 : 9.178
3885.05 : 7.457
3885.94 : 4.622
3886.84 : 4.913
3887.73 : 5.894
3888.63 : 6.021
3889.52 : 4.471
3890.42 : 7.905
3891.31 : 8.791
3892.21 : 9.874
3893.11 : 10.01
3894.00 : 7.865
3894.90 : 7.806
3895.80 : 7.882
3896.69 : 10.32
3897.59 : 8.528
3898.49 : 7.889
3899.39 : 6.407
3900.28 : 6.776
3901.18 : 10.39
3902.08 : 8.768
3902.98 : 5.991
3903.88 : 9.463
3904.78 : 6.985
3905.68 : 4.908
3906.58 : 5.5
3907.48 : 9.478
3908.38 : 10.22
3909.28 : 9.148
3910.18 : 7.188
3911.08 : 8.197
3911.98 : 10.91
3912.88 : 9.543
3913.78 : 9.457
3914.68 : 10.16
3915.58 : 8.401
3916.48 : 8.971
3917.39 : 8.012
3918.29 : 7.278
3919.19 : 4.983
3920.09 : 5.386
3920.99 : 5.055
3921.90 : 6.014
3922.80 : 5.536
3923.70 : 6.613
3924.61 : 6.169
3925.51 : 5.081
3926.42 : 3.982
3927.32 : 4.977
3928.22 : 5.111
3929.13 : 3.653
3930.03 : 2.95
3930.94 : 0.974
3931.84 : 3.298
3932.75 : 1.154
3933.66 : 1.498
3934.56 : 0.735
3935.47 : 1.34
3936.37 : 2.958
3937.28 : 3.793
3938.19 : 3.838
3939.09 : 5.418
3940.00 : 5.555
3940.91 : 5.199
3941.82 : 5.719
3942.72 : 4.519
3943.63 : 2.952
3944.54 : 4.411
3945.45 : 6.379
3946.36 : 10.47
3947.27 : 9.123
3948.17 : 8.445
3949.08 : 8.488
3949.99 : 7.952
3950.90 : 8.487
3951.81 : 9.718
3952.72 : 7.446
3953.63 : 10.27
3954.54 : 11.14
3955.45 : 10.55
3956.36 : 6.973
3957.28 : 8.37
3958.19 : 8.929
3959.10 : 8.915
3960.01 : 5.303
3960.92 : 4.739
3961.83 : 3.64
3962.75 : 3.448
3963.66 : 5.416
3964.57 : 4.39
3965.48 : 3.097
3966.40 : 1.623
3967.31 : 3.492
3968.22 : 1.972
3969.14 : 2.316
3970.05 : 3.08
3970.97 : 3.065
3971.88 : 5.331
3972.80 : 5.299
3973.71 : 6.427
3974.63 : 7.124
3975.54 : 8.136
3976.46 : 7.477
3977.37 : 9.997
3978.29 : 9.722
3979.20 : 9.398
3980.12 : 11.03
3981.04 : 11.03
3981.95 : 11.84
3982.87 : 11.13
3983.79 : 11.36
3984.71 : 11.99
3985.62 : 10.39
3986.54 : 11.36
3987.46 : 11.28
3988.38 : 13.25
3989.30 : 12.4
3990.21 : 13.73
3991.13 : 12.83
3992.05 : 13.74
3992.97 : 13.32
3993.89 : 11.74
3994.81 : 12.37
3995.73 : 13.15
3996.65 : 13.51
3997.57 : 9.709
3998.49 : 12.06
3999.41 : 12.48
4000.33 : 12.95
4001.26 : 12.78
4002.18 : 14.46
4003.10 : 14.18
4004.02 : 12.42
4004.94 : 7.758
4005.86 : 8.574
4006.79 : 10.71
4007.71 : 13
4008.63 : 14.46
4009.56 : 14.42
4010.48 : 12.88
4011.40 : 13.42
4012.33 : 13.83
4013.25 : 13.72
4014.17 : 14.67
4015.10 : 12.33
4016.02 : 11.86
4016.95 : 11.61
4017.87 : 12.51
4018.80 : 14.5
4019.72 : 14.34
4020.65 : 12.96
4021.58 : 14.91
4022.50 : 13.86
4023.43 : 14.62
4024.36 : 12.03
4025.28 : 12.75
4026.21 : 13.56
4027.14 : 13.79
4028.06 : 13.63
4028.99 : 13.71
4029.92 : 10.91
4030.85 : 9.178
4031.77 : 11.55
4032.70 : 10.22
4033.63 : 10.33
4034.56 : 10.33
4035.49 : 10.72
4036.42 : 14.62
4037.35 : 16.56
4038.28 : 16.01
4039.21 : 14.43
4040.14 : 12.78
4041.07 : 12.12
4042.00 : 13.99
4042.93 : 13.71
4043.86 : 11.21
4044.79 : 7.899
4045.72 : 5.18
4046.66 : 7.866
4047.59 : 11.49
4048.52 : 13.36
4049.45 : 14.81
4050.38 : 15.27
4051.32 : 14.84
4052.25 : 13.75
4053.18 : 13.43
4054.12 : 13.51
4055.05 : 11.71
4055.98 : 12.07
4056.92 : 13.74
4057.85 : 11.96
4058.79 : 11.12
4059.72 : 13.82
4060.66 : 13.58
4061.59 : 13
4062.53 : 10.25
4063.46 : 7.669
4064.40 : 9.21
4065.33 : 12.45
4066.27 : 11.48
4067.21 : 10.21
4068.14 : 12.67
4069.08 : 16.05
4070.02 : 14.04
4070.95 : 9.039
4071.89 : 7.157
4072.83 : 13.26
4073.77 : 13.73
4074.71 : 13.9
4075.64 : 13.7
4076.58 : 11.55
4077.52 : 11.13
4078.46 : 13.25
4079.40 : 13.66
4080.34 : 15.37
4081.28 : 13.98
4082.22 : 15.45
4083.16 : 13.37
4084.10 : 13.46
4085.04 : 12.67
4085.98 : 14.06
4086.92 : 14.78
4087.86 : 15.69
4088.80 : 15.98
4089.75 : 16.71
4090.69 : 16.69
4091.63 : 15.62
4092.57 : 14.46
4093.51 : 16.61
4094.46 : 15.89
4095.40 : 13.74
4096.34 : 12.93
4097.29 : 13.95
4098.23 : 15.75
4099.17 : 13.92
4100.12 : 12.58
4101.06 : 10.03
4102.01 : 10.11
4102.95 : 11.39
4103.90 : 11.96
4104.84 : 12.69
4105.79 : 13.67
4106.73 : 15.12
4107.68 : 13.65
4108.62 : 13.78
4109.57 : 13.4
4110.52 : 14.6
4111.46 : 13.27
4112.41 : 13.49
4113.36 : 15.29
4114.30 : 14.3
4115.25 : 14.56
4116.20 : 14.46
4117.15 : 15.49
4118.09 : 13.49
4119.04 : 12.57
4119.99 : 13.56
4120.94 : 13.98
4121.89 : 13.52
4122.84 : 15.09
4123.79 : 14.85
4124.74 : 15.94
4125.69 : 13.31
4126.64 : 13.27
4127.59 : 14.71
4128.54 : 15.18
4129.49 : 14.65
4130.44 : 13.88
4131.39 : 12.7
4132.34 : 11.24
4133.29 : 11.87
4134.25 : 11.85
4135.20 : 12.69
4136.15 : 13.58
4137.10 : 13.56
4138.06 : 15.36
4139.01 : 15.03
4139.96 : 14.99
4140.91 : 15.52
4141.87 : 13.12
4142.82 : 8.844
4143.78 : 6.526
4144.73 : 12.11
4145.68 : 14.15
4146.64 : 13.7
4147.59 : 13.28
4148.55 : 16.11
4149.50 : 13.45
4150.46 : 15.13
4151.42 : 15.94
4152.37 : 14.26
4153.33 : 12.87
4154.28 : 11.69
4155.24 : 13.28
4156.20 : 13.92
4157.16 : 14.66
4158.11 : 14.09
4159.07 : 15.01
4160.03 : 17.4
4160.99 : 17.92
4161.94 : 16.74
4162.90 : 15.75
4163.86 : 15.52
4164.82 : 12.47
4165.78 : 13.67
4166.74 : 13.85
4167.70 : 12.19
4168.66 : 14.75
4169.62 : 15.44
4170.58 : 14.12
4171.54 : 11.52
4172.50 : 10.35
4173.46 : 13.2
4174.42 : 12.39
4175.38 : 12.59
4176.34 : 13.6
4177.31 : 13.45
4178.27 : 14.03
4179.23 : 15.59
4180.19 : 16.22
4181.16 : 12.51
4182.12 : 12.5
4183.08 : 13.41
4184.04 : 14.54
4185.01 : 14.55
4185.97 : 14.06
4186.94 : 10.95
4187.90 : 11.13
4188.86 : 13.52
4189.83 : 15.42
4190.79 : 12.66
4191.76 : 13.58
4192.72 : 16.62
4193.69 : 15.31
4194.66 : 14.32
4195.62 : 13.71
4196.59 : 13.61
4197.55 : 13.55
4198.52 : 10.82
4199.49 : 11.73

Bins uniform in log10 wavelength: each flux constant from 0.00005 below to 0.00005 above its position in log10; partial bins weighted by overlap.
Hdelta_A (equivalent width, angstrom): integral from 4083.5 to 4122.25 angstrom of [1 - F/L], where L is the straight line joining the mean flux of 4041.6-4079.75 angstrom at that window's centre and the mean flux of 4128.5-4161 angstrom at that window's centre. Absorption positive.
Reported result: -3.5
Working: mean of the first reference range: 12.1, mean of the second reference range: 13.6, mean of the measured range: 14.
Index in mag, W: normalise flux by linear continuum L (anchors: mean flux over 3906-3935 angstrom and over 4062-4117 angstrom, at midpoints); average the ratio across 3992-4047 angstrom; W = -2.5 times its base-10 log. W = -0.21 mag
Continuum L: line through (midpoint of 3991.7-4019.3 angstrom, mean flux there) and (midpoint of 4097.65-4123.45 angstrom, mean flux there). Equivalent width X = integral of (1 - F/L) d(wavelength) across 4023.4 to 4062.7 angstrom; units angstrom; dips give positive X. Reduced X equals 1.6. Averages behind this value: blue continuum 12.6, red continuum 13.6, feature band 12.4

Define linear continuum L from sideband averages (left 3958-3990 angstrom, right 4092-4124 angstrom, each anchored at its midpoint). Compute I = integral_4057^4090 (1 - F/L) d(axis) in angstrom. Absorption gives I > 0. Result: -1.80 angstrom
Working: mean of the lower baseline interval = 7.46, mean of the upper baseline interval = 13.8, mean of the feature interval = 12.8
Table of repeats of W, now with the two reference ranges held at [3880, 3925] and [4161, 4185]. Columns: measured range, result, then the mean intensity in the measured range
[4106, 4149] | -0.074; 13.7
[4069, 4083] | -0.120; 12.9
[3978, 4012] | -0.242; 12.1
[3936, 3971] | 0.404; 5.98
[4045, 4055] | -0.115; 12.2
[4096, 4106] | -0.038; 12.6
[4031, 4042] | -0.186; 12.7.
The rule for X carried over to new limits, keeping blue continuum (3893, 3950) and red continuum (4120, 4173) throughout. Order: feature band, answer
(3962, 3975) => 6.5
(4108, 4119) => -1.2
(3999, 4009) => -3.3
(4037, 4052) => -3.1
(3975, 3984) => -1.9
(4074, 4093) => -4.1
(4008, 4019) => -4.5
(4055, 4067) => -0.7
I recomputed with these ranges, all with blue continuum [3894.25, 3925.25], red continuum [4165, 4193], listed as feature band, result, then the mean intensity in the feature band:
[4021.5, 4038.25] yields -3.8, 12.7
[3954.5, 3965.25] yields 2.7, 6.57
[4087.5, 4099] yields -3.6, 15.3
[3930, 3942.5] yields 7.7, 3.21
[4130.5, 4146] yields -0.1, 12.7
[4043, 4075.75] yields -3.0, 12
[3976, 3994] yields -4.0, 11.4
